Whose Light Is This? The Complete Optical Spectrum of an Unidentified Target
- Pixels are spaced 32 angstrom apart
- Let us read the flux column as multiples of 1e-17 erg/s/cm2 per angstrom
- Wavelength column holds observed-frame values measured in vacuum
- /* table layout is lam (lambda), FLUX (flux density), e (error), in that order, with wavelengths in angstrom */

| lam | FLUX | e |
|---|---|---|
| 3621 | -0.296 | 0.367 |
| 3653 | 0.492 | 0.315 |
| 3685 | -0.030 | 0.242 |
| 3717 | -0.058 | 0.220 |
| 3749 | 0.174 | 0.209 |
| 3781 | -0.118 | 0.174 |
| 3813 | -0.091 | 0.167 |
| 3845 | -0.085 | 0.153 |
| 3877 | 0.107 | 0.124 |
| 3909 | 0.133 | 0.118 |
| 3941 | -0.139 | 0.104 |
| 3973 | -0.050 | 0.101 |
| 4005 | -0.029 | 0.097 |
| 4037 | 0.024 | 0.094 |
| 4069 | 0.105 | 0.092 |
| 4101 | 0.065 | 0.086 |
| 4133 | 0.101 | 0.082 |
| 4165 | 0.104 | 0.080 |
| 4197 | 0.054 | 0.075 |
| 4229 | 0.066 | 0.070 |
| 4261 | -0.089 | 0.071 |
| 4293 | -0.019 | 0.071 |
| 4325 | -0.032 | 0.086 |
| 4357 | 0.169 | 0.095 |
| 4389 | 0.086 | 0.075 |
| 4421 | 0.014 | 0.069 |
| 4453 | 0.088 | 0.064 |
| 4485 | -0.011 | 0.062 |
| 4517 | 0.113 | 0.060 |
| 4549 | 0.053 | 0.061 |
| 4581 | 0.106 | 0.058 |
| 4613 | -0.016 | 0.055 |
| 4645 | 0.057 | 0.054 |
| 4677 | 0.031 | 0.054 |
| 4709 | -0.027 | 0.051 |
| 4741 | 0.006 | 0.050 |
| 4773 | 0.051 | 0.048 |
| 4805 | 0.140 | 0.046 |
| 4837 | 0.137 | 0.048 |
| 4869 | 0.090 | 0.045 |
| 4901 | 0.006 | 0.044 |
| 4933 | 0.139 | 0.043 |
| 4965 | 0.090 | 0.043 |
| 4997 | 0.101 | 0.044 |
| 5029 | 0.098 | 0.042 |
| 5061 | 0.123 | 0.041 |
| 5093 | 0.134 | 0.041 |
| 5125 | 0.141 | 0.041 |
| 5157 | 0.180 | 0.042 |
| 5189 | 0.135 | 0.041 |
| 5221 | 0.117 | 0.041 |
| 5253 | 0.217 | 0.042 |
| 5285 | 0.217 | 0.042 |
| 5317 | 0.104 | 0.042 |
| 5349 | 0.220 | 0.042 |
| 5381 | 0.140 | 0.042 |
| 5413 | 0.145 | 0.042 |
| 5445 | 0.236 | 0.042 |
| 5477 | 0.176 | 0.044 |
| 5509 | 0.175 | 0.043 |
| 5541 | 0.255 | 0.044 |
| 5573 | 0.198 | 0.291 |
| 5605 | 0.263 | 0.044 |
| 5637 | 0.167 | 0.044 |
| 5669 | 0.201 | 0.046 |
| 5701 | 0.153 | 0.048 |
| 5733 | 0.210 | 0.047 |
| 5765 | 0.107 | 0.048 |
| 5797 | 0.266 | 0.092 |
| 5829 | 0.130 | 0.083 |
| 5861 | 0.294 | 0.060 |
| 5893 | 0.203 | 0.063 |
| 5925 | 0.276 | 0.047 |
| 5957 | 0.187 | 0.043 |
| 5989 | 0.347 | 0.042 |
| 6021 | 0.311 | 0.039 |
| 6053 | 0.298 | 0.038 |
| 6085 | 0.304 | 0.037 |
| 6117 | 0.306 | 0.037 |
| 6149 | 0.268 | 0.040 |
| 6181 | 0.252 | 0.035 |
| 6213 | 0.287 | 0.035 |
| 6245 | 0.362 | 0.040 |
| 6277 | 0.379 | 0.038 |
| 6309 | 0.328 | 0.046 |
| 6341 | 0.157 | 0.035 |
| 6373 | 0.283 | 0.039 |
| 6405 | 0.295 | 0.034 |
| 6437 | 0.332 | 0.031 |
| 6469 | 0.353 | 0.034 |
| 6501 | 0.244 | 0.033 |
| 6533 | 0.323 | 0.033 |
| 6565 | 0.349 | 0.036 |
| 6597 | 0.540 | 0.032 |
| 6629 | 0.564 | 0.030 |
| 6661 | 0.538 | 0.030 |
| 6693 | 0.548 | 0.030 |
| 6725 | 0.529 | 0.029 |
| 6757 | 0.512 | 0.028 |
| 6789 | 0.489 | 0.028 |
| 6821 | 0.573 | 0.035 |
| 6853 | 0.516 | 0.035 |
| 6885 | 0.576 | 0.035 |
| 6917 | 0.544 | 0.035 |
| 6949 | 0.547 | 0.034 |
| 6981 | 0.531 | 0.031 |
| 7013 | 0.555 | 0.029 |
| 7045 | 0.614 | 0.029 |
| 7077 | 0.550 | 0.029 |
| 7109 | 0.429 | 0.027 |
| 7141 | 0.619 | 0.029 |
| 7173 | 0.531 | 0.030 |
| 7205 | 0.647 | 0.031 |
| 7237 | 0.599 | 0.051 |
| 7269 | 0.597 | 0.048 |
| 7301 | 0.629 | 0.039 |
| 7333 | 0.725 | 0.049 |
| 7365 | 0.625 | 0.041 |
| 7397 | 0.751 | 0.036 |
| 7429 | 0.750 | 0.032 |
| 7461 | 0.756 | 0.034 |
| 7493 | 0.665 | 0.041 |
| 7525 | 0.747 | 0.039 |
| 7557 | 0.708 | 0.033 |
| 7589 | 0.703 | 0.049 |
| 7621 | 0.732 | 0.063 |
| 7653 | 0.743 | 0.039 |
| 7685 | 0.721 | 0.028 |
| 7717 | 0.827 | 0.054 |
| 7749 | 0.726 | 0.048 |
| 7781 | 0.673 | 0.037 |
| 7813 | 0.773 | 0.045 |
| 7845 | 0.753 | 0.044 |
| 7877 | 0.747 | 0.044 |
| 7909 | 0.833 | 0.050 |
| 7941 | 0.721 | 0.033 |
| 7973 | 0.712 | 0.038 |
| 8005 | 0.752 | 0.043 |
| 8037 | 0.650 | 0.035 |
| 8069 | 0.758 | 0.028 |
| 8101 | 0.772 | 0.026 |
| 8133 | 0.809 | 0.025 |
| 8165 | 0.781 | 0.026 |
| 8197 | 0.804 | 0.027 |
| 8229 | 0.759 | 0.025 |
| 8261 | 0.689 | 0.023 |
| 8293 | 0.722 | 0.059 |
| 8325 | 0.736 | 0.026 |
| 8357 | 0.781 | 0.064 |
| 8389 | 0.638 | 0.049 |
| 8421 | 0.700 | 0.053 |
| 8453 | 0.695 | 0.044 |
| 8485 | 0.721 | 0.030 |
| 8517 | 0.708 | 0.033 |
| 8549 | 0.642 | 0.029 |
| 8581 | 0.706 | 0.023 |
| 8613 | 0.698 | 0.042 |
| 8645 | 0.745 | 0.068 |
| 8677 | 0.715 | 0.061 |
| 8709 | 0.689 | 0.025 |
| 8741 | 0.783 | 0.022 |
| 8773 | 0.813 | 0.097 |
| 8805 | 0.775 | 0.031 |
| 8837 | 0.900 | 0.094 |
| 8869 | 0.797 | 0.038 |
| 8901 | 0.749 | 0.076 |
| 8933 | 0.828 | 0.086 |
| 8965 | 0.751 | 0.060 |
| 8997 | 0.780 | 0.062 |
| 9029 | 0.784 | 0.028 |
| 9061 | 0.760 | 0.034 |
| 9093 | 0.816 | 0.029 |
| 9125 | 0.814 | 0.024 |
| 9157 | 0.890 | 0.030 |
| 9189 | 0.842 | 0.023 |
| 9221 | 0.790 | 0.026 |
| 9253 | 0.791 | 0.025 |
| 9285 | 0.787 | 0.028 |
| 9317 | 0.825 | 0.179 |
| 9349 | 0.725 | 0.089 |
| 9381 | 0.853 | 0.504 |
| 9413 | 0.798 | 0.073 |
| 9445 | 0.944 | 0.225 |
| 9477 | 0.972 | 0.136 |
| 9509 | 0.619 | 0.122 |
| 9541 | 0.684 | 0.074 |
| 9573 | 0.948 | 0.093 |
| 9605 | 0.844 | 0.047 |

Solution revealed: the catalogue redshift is 0.651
